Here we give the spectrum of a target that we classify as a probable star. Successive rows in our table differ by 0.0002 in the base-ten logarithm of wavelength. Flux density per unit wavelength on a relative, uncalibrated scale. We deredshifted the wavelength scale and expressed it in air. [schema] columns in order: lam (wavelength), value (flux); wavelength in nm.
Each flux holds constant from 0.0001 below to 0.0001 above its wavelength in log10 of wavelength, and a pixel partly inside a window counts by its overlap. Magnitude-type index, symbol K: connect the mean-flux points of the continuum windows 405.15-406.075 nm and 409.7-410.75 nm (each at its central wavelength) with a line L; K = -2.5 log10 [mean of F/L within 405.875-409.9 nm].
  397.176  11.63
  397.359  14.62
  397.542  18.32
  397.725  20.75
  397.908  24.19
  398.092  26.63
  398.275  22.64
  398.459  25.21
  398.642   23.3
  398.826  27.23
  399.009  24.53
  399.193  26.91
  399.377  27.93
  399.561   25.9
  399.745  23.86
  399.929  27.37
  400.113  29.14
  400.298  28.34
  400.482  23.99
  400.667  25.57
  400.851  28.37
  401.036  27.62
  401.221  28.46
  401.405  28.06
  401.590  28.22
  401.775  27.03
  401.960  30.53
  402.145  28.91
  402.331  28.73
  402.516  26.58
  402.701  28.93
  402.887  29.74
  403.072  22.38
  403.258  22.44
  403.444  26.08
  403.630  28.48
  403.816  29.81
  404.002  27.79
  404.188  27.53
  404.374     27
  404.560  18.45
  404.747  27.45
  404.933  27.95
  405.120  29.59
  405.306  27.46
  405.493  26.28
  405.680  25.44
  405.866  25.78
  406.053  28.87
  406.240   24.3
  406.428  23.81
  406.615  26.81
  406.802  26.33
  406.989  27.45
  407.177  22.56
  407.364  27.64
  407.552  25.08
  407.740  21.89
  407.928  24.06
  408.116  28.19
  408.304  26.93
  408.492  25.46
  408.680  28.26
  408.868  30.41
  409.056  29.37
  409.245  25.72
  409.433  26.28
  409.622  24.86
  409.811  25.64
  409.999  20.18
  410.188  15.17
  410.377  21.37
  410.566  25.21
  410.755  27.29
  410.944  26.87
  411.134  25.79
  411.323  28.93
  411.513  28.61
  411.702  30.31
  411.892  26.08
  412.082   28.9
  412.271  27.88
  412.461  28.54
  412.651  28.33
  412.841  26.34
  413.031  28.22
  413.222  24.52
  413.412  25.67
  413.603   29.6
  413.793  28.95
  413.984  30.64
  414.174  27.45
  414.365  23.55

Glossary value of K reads -0.08 mag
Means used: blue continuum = 26.8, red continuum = 22.1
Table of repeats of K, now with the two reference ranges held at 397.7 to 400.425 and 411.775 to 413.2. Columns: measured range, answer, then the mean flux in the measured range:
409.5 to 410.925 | 0.181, 23.1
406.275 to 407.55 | 0.049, 25.6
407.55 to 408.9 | 0.034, 26.2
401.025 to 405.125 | -0.039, 27.2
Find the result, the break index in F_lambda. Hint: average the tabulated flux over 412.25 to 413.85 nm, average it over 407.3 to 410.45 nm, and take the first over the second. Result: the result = 1.10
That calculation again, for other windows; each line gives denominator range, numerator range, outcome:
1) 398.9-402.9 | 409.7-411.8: 0.91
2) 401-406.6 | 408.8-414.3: 0.99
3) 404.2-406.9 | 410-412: 0.97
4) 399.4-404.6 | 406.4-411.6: 0.95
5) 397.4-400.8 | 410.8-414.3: 1.11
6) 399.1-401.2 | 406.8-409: 0.98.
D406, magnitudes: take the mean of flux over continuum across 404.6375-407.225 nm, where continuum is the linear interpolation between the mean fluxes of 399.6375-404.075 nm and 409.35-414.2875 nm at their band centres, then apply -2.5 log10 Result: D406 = 0.02 mag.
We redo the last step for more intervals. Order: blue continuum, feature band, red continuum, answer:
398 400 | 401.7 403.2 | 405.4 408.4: -0.09 mag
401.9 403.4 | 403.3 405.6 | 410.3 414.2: 0.01 mag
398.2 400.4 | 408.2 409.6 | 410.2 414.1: -0.02 mag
